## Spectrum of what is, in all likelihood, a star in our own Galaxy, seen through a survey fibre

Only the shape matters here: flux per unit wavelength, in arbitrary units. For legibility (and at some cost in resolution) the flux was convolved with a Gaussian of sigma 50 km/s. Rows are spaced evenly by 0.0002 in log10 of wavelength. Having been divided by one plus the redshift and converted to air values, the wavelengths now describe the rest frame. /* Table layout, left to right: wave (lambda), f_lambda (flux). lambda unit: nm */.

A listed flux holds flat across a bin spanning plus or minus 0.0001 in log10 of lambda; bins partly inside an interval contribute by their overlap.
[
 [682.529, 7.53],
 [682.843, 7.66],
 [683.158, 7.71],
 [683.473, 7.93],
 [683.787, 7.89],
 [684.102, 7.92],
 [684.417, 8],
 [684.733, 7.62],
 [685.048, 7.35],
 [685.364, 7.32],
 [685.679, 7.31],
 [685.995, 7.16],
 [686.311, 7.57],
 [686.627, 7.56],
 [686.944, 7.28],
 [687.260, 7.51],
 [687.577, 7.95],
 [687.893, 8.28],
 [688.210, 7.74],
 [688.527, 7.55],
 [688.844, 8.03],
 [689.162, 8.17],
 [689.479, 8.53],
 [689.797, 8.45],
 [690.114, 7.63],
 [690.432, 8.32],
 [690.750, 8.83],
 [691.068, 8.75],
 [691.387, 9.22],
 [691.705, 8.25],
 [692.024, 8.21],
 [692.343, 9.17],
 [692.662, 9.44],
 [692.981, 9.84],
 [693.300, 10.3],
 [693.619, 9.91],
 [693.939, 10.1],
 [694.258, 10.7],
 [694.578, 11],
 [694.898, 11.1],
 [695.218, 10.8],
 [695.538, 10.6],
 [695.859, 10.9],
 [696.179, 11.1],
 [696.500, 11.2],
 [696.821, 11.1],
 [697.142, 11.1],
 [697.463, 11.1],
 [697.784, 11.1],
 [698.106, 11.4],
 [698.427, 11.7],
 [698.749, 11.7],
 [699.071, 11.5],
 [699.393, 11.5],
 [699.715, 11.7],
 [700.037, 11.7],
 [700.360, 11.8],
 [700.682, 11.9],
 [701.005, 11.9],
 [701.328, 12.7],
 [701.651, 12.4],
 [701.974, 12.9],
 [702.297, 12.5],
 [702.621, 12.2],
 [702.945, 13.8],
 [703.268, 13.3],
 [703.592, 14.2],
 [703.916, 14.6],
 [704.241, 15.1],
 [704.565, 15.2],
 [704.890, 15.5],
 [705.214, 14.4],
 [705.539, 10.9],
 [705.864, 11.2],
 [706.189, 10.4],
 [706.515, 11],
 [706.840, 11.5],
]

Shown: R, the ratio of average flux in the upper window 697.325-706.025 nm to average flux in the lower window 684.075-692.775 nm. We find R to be 1.57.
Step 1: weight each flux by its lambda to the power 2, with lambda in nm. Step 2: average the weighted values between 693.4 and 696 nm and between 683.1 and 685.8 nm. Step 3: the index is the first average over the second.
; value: 1.43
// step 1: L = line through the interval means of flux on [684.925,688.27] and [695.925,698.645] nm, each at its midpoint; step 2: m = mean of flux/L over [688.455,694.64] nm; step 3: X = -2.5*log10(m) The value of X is 0.03 mag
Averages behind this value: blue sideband 7.55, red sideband 11.2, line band 9.01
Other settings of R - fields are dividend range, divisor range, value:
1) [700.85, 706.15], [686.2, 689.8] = 1.68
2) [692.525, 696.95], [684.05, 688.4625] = 1.39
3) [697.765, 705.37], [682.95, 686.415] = 1.68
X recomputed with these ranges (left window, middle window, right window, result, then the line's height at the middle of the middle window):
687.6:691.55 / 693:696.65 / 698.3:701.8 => -0.06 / 10.1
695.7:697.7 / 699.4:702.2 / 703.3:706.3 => 0.02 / 12.3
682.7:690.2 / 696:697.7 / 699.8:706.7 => -0.02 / 10.9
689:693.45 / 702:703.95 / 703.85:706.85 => -0.09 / 12.3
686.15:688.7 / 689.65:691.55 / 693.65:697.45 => 0.05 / 8.92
